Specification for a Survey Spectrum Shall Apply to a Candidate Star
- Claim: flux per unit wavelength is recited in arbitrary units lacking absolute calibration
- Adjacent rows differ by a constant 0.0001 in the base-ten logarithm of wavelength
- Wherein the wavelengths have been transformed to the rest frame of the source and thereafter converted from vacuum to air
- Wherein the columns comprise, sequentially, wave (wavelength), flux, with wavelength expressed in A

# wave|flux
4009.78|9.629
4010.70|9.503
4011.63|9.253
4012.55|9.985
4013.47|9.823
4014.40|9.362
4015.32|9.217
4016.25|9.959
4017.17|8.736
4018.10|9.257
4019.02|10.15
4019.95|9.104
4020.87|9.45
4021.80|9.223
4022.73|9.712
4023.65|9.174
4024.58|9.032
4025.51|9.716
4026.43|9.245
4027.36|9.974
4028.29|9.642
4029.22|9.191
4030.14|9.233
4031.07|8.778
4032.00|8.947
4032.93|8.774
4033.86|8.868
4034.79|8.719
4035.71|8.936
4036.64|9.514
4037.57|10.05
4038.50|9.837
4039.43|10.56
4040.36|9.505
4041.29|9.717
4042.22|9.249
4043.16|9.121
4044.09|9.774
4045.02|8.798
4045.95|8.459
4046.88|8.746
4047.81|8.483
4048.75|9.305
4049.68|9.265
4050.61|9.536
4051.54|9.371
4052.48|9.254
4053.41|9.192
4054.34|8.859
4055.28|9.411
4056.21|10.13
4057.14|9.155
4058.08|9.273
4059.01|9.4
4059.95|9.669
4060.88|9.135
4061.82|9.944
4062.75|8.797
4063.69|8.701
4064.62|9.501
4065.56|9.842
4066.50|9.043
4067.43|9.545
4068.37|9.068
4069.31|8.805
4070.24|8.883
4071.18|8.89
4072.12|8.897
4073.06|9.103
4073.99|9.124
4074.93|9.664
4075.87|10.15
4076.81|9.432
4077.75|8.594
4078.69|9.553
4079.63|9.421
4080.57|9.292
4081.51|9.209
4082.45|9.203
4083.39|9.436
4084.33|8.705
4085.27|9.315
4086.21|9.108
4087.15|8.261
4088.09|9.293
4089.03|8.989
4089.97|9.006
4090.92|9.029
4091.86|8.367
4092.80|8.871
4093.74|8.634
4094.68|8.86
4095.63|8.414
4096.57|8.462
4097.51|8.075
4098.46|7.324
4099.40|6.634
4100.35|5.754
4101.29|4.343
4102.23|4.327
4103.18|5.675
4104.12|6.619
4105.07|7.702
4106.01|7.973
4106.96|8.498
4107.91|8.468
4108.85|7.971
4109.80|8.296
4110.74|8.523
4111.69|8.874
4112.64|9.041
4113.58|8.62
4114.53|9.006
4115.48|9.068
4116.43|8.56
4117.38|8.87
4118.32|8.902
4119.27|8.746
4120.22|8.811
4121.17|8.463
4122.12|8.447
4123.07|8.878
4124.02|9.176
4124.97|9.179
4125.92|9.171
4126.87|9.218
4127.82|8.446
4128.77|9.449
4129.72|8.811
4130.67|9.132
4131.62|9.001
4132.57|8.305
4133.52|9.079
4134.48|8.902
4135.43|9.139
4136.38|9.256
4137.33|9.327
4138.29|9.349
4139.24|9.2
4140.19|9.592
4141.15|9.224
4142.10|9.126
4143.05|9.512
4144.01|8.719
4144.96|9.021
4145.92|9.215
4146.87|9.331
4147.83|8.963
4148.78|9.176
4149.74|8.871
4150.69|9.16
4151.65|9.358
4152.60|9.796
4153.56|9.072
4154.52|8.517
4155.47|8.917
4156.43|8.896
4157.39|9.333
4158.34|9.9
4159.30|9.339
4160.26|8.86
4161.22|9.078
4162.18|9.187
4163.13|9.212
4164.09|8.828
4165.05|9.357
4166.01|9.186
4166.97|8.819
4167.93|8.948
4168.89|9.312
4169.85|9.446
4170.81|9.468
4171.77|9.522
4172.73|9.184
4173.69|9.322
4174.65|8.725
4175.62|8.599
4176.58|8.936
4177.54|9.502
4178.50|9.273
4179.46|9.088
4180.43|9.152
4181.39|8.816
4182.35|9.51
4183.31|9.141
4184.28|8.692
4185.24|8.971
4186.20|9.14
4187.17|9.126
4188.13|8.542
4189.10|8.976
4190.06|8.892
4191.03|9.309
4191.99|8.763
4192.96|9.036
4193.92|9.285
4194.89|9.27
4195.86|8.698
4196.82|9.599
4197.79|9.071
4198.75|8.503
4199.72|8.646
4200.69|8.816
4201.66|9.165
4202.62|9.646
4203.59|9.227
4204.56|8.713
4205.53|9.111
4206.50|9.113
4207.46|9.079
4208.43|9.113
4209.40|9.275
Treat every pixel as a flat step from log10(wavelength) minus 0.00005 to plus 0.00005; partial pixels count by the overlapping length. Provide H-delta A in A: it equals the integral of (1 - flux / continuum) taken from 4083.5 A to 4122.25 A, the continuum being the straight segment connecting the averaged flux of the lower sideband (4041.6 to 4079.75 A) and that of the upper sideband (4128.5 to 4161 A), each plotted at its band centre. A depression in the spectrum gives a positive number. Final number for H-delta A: 4.25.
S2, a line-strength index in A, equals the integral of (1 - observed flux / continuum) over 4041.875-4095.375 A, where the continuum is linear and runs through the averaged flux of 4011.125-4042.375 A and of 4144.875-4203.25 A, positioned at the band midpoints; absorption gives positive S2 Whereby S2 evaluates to 1.0 A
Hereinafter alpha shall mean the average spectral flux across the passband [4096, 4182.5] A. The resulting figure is 8.74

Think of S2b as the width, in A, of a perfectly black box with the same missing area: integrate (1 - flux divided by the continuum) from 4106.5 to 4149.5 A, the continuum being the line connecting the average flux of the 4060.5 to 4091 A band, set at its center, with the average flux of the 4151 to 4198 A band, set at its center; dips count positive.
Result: 1.0 A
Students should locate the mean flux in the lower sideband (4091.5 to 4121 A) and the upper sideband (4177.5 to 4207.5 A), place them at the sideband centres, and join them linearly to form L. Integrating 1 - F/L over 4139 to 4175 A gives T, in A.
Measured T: -2.4 A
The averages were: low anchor 7.95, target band 9.18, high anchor 9.05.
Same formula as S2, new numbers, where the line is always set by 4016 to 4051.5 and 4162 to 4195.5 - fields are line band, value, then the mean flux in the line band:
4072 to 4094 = 0.28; 9.12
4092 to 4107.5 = 3.24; 7.29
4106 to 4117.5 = 0.72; 8.61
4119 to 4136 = 0.48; 8.91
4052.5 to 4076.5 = -0.06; 9.29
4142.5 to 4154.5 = -0.02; 9.16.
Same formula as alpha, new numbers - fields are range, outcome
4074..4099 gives 8.94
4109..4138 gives 8.88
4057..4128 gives 8.65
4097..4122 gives 7.82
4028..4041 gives 9.33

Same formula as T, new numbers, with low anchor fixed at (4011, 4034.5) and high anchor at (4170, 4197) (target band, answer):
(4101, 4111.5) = 2.3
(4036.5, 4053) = -0.1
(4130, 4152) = 0.1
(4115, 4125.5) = 0.4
